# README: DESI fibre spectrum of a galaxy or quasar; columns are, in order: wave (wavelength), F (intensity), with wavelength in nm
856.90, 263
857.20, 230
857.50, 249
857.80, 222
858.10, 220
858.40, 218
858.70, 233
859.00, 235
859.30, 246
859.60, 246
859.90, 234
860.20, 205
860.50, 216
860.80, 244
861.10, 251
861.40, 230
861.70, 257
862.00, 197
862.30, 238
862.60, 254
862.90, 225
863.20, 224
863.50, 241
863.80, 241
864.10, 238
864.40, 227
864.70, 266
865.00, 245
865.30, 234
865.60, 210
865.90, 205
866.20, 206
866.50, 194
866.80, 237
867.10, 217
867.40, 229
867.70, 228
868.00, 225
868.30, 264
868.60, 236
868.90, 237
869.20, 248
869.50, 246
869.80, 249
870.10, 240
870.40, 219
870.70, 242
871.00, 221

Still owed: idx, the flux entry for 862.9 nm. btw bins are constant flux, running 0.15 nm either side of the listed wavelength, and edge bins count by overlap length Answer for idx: 225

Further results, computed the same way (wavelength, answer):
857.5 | 249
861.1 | 251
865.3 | 234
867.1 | 217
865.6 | 210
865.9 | 205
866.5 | 194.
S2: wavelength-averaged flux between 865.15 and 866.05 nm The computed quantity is 216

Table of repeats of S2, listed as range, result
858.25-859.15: 229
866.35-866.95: 216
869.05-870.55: 240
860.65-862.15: 236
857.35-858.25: 230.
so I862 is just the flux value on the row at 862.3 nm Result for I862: 238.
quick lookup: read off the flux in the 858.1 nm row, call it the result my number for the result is 220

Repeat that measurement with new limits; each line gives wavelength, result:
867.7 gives 228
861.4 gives 230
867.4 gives 229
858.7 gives 233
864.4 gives 227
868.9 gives 237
